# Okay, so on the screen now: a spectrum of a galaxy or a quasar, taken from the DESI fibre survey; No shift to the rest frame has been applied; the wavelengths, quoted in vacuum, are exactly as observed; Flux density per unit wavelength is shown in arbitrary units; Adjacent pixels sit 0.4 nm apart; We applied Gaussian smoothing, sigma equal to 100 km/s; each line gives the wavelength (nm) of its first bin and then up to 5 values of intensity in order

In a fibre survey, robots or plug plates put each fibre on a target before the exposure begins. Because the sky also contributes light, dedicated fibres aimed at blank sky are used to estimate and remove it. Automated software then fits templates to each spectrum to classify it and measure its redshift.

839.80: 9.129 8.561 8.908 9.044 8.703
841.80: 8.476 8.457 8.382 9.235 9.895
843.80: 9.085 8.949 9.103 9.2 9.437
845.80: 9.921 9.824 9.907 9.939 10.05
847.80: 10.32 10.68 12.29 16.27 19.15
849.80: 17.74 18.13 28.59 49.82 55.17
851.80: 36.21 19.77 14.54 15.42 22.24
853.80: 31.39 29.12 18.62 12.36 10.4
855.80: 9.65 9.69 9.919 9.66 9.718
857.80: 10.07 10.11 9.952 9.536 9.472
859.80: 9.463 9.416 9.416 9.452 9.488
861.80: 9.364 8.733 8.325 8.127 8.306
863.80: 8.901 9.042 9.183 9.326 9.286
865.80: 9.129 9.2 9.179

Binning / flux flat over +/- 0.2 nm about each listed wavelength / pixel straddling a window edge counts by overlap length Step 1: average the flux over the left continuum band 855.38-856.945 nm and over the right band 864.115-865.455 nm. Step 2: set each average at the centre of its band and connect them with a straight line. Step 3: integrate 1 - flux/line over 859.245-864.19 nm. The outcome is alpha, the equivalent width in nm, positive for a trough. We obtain 0.21 nm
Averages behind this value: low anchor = 9.84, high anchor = 9.22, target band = 9.03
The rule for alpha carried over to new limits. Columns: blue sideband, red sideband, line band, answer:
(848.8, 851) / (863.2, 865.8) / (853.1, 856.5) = 0.14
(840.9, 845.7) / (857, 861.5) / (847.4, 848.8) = -0.26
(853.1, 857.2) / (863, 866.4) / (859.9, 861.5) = 0.34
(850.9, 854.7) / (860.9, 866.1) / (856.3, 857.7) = 0.75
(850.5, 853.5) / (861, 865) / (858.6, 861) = 0.89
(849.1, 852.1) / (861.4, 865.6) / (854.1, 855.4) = 0.34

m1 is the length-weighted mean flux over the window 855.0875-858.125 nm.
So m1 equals 9.97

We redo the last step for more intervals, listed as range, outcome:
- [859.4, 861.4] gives 9.45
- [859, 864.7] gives 9.06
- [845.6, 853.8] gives 20.1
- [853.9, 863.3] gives 11.1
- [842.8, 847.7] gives 9.56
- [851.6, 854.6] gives 23.7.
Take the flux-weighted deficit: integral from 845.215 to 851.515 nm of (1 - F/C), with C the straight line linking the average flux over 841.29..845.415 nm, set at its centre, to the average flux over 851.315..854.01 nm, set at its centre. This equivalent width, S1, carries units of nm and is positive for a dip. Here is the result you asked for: 0.53 nm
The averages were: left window 8.98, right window 26.7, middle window 18.1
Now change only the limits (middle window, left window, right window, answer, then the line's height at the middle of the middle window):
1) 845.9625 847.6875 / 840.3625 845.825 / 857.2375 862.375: -0.15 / 9.14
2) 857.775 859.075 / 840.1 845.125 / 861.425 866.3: -0.15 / 8.93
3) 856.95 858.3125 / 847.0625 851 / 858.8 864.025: 0.20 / 11.6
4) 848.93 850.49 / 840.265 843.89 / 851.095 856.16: -0.03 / 18.2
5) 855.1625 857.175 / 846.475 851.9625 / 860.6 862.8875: 0.66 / 14.7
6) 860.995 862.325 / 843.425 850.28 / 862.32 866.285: 0.00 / 9.28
